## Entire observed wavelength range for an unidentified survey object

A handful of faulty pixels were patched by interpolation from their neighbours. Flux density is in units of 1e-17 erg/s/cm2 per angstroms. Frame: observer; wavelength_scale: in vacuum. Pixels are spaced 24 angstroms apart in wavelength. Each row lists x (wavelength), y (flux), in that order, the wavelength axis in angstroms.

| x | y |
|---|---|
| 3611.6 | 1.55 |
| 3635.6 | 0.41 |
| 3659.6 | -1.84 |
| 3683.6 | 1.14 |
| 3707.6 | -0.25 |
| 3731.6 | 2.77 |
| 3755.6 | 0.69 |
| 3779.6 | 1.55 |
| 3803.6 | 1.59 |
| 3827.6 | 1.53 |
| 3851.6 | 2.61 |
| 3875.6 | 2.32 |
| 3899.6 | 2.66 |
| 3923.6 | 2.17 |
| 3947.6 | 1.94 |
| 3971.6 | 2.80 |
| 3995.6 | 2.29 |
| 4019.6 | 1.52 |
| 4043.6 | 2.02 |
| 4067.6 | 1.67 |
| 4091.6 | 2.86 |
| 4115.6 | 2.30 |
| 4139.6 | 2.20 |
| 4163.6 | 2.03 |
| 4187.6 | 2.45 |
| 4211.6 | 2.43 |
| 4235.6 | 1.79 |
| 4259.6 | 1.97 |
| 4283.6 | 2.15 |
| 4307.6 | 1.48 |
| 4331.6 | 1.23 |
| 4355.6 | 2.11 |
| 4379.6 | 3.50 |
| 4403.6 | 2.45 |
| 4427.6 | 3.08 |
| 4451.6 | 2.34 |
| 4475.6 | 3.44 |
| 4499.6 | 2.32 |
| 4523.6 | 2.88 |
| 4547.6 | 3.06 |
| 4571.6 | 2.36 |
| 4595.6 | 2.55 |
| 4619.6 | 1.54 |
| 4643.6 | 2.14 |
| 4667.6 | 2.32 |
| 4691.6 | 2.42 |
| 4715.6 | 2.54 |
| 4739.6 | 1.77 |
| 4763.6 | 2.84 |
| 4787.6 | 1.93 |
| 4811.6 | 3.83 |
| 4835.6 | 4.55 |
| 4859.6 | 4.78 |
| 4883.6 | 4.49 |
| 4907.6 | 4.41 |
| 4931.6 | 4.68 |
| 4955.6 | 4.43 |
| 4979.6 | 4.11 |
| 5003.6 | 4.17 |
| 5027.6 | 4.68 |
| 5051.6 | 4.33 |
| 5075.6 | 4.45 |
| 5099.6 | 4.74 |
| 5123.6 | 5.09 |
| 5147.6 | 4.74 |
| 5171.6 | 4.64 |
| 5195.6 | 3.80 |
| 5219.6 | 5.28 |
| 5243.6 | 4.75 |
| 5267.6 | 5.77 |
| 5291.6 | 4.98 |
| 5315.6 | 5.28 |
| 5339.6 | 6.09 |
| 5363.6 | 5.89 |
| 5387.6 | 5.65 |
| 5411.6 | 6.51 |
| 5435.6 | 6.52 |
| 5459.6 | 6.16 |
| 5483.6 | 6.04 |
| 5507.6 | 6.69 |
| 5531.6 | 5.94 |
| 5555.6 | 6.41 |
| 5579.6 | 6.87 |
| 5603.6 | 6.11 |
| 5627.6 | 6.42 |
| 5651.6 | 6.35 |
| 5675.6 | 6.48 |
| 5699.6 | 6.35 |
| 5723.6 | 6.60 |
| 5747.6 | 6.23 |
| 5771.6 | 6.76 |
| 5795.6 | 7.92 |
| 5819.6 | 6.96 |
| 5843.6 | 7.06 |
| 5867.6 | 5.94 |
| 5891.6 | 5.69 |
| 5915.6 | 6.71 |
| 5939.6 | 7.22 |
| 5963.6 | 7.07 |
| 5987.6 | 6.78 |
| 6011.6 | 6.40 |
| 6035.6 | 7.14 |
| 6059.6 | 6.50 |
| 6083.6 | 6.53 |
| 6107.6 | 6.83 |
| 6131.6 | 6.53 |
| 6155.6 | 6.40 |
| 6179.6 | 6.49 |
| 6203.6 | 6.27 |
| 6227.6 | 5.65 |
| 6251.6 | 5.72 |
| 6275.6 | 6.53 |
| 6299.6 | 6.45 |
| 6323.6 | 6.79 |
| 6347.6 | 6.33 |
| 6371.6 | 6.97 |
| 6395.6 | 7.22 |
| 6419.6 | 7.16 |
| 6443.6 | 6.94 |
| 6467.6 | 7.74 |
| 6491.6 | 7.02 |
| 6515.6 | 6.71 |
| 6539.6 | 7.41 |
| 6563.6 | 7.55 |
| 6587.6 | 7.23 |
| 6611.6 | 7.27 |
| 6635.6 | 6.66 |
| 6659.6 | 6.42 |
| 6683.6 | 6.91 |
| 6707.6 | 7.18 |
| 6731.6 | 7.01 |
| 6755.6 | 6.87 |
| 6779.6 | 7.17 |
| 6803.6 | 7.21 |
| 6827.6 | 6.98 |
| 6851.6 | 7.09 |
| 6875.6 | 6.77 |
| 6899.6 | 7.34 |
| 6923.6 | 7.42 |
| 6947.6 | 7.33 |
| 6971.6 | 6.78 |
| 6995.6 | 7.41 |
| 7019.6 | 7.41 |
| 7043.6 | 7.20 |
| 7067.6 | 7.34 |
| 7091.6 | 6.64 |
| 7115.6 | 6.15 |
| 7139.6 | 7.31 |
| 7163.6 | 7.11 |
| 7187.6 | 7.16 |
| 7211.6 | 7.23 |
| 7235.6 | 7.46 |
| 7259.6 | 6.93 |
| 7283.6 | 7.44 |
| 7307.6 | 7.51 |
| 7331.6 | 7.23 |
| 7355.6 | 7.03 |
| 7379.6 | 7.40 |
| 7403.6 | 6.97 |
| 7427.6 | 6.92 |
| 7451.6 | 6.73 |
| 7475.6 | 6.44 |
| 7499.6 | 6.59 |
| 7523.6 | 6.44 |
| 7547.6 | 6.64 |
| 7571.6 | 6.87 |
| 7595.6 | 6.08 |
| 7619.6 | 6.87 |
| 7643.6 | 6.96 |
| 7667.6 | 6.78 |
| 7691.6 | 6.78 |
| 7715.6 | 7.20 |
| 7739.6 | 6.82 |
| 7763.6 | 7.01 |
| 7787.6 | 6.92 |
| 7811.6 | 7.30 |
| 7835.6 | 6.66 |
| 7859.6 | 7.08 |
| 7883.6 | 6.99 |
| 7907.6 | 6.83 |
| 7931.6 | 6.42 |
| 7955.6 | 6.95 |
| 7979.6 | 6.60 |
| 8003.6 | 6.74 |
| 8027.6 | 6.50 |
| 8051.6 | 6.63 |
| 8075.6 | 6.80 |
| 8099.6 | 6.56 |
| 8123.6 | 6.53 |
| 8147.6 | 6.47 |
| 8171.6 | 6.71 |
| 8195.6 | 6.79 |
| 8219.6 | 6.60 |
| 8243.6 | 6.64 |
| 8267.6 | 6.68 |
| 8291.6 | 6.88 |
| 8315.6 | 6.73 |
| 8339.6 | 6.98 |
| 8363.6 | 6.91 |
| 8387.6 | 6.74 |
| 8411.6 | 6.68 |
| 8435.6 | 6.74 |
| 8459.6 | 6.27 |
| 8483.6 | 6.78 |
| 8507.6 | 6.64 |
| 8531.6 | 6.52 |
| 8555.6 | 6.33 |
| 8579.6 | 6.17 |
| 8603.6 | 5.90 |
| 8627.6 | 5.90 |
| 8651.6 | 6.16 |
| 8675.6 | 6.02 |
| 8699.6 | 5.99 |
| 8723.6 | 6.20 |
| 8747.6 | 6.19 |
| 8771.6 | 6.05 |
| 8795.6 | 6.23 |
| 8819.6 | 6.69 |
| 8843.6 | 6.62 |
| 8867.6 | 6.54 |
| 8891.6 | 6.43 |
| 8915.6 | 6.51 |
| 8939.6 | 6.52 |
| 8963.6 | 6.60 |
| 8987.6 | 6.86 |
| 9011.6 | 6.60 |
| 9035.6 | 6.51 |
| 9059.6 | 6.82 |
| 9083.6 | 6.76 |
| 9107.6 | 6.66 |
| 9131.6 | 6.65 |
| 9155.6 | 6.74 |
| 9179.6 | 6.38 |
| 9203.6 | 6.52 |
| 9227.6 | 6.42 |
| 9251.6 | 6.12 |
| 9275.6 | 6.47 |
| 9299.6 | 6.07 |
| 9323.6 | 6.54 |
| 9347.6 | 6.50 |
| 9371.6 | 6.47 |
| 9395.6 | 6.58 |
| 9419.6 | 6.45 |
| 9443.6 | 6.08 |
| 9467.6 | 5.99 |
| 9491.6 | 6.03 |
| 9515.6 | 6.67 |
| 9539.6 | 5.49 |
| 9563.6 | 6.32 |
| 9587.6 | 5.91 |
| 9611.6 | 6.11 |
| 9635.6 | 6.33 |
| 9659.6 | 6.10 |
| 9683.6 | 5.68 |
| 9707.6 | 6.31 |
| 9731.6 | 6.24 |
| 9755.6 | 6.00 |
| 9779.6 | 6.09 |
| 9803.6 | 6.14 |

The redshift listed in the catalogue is 0.21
